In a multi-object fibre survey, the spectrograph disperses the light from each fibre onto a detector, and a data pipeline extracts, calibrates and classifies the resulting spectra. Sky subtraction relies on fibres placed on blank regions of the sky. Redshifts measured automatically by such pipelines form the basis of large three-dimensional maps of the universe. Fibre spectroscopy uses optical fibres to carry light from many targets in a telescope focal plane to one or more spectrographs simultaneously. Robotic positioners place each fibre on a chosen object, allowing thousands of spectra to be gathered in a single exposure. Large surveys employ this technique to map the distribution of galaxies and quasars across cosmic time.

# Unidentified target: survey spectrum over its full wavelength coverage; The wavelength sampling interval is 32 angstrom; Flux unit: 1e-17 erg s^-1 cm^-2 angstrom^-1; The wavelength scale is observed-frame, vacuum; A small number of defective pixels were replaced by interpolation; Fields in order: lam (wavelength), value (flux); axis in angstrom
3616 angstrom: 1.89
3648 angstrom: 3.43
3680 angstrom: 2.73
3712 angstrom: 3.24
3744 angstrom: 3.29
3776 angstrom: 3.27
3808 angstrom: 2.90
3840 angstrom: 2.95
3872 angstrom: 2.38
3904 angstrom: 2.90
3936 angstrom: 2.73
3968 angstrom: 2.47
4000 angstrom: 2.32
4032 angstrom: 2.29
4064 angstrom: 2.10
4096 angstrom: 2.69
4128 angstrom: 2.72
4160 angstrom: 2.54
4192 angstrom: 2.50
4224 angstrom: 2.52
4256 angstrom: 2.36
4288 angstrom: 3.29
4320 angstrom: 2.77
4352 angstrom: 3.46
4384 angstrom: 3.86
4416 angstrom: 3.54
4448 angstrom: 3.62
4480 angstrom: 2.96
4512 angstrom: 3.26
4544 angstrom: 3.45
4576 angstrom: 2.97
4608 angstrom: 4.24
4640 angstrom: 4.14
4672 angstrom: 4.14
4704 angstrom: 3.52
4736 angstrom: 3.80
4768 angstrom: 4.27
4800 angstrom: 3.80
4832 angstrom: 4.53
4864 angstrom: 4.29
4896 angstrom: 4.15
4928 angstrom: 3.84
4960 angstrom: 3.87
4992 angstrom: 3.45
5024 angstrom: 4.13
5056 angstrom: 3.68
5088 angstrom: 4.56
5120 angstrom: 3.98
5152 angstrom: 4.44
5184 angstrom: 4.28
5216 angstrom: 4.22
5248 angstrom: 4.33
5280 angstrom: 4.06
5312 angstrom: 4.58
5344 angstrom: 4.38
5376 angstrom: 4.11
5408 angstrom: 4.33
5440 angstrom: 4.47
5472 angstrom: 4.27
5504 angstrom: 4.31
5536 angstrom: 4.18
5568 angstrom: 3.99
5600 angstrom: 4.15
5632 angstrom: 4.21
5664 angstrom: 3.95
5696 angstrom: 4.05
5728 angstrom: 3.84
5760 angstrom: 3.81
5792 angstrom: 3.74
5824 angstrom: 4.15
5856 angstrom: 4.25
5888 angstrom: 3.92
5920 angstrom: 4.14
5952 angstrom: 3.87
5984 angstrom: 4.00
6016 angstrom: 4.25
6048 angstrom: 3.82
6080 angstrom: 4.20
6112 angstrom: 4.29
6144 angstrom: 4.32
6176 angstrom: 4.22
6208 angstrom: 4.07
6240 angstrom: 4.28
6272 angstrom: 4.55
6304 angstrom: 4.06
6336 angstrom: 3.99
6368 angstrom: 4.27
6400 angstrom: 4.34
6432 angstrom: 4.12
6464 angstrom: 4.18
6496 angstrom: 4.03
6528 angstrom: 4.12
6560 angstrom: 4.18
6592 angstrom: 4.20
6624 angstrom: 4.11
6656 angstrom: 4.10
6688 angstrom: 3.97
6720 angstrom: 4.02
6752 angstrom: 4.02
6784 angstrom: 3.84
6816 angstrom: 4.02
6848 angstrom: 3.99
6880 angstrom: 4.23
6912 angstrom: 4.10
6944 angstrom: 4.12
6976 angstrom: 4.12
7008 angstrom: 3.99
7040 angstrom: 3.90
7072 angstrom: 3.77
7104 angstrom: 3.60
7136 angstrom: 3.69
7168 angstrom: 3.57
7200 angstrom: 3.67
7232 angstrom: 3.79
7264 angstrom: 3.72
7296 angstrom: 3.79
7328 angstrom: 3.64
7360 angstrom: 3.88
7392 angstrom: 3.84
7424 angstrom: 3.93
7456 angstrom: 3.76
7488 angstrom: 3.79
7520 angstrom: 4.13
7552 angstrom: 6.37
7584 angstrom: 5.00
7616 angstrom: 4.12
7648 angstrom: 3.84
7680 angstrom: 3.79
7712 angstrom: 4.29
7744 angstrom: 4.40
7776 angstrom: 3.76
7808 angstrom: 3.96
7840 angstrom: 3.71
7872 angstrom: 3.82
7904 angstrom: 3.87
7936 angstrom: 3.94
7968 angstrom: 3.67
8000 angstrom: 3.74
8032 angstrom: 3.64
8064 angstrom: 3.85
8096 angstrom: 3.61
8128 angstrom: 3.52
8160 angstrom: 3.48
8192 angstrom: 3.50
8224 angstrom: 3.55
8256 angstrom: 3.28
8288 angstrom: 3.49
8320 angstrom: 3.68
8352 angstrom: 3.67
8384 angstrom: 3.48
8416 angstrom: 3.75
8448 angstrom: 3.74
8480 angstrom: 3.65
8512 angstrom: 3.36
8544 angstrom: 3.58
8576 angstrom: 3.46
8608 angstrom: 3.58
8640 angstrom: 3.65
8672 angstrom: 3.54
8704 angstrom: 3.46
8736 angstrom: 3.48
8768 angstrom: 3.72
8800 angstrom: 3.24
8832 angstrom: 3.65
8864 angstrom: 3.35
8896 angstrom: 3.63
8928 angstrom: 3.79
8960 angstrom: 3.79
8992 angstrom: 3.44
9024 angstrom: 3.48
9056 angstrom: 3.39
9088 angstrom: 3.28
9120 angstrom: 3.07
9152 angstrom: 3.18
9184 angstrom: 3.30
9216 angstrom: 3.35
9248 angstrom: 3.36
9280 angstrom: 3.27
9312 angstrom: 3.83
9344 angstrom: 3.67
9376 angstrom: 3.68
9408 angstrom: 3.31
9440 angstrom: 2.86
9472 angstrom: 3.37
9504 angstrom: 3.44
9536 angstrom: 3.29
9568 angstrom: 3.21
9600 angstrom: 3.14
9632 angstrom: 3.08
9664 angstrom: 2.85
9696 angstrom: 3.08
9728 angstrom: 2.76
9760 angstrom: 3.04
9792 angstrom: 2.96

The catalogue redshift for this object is 0.15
